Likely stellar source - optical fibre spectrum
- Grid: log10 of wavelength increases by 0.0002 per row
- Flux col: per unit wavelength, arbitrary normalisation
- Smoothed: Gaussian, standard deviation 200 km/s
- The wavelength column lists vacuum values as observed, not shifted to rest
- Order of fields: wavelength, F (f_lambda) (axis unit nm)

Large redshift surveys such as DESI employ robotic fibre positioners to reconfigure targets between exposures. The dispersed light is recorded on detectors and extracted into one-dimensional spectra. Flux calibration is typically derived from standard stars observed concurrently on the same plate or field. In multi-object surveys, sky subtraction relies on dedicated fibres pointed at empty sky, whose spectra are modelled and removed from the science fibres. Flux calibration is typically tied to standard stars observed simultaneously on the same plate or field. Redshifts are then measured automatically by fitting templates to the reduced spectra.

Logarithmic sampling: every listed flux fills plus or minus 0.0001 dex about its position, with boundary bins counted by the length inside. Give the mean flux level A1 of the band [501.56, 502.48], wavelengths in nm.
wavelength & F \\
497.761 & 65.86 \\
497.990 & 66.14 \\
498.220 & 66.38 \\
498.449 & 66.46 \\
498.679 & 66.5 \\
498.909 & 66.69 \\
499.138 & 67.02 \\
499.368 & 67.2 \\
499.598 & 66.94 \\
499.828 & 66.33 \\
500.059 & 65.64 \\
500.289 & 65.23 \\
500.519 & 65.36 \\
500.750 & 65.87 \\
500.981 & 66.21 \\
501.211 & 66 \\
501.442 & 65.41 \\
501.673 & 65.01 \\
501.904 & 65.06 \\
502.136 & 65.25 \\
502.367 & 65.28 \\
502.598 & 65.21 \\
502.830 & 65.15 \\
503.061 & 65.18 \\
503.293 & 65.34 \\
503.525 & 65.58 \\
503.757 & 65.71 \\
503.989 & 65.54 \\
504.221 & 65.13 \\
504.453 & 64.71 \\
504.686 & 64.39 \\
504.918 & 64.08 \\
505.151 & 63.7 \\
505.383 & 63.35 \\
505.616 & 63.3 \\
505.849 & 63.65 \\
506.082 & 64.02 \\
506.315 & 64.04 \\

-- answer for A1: 65.1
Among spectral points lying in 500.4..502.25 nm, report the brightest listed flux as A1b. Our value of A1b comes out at 66.21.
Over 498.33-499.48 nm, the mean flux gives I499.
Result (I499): 66.8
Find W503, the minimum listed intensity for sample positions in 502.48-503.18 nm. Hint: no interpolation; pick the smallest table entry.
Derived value 65.15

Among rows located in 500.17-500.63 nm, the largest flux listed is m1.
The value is 65.36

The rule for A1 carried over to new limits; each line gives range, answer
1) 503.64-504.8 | 65.1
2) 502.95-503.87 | 65.4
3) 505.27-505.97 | 63.4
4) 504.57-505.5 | 63.9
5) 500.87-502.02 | 65.6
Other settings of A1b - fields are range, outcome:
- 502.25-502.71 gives 65.28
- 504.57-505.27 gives 64.39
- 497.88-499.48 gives 67.2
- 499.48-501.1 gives 66.94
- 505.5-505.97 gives 63.65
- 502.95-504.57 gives 65.71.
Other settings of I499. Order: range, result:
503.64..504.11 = 65.6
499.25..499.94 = 66.8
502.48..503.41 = 65.2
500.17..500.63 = 65.4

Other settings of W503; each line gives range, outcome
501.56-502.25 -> 65.01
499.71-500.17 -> 65.64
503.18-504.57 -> 64.71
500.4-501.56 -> 65.36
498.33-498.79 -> 66.46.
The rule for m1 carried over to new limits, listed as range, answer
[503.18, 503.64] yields 65.58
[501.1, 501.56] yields 66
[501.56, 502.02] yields 65.06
